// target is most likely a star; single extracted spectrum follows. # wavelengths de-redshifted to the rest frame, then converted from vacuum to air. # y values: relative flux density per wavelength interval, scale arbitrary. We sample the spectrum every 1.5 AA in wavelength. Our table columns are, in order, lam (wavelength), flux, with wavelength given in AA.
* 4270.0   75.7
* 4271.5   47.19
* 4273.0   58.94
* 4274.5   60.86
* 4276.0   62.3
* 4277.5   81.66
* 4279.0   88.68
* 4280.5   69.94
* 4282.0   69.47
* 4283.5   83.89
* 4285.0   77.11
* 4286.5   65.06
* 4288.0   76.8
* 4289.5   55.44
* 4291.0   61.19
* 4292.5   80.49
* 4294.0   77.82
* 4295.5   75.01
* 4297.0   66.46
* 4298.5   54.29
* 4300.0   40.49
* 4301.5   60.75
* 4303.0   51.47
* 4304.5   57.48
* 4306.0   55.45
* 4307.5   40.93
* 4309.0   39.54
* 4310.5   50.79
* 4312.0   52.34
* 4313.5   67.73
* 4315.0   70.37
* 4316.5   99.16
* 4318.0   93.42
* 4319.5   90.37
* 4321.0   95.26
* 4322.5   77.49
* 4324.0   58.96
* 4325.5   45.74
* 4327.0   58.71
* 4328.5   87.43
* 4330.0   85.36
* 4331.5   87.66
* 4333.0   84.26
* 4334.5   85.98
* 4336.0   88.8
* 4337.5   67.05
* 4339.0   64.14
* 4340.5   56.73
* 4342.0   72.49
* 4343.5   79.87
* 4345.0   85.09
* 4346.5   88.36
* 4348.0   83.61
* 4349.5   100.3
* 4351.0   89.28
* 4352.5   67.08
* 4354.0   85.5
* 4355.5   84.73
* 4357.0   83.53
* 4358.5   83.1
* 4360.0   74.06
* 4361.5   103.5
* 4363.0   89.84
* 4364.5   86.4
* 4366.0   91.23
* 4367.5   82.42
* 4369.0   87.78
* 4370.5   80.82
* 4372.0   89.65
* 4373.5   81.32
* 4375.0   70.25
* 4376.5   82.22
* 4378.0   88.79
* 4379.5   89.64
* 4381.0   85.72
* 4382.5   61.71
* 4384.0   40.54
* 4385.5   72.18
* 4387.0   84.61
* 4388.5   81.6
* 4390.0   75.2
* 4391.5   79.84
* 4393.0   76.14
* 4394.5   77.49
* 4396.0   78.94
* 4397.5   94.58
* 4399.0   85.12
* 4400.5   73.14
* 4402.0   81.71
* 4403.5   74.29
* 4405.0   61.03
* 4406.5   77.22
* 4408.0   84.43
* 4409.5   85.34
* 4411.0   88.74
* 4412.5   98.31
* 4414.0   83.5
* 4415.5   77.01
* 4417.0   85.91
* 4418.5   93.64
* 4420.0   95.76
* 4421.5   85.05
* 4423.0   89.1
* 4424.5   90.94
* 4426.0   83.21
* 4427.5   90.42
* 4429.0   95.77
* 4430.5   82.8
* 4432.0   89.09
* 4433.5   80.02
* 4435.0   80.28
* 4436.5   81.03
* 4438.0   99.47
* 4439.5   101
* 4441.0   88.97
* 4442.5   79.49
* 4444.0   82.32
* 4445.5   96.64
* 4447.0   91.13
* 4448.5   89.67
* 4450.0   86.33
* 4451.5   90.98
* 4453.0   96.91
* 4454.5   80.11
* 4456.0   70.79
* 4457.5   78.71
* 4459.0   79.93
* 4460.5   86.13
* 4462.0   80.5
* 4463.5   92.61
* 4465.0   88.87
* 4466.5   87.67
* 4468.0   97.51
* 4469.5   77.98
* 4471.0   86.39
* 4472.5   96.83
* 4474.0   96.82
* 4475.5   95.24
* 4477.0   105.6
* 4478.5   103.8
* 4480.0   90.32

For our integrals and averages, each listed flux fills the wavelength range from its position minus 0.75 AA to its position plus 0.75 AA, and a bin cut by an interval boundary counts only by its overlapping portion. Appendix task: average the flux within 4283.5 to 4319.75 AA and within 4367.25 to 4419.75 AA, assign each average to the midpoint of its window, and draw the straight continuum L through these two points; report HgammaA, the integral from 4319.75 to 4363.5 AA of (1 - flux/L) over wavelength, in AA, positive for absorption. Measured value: -4.9 AA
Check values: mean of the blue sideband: 65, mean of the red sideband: 80.4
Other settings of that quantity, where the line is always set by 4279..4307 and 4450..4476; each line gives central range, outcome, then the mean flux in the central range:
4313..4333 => -2.59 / 78.6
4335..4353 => -1.62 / 78.8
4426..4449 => -1.19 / 88.4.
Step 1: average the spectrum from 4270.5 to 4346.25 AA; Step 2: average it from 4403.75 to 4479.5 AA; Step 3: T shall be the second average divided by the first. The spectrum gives 1.26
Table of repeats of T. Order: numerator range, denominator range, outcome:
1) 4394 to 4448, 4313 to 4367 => 1.06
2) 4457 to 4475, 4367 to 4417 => 1.10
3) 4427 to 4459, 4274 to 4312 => 1.36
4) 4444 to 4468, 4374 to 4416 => 1.10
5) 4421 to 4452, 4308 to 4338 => 1.19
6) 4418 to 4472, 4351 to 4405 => 1.09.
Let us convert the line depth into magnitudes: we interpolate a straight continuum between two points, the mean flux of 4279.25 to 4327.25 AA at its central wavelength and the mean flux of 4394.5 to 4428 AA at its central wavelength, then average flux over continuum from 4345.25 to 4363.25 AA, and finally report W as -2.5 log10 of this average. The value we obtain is -0.15 mag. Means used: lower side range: 66.5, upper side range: 84.2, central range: 85.9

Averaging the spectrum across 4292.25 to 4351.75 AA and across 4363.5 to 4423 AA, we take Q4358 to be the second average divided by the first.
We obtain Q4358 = 1.14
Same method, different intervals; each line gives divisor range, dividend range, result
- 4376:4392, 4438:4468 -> 1.14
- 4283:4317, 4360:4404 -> 1.28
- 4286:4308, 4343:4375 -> 1.39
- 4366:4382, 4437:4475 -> 1.05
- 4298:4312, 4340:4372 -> 1.67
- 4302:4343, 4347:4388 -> 1.18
